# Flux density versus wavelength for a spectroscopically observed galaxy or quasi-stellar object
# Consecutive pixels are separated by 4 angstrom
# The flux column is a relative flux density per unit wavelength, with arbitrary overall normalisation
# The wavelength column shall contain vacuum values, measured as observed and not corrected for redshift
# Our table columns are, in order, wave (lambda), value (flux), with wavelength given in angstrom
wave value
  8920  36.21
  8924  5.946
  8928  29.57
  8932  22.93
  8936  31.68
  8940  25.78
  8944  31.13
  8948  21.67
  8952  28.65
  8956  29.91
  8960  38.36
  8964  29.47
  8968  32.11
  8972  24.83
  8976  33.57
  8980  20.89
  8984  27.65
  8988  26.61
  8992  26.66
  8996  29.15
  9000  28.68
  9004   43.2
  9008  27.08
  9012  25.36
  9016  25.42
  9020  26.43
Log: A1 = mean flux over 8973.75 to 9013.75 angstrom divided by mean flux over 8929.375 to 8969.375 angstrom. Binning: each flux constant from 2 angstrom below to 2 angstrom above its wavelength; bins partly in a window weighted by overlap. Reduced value 0.99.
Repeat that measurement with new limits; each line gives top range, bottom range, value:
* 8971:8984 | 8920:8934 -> 1.22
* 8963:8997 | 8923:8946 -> 1.10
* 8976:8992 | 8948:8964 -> 0.86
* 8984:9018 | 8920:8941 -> 1.19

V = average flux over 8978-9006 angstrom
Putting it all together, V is 29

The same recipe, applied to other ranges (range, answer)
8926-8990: 28.4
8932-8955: 27.5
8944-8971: 29.9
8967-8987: 27.5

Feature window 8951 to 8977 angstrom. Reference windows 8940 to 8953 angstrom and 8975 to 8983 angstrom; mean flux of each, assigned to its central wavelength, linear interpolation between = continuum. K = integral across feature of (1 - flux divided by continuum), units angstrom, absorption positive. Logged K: -4.2 angstrom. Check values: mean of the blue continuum 26.8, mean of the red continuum 26.5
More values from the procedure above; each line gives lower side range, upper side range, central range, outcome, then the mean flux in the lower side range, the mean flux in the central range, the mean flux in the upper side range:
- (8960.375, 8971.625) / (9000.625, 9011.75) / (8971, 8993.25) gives 3.5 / 31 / 26.8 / 32.8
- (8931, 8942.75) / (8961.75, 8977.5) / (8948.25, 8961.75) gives -0.9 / 27.4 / 30.8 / 30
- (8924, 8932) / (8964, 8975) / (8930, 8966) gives -4.8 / 22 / 28.8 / 29.1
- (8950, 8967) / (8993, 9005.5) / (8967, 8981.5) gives 1.9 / 31.6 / 27.8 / 32.7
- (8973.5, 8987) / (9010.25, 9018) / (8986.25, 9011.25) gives -3.7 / 27.2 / 30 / 25.4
